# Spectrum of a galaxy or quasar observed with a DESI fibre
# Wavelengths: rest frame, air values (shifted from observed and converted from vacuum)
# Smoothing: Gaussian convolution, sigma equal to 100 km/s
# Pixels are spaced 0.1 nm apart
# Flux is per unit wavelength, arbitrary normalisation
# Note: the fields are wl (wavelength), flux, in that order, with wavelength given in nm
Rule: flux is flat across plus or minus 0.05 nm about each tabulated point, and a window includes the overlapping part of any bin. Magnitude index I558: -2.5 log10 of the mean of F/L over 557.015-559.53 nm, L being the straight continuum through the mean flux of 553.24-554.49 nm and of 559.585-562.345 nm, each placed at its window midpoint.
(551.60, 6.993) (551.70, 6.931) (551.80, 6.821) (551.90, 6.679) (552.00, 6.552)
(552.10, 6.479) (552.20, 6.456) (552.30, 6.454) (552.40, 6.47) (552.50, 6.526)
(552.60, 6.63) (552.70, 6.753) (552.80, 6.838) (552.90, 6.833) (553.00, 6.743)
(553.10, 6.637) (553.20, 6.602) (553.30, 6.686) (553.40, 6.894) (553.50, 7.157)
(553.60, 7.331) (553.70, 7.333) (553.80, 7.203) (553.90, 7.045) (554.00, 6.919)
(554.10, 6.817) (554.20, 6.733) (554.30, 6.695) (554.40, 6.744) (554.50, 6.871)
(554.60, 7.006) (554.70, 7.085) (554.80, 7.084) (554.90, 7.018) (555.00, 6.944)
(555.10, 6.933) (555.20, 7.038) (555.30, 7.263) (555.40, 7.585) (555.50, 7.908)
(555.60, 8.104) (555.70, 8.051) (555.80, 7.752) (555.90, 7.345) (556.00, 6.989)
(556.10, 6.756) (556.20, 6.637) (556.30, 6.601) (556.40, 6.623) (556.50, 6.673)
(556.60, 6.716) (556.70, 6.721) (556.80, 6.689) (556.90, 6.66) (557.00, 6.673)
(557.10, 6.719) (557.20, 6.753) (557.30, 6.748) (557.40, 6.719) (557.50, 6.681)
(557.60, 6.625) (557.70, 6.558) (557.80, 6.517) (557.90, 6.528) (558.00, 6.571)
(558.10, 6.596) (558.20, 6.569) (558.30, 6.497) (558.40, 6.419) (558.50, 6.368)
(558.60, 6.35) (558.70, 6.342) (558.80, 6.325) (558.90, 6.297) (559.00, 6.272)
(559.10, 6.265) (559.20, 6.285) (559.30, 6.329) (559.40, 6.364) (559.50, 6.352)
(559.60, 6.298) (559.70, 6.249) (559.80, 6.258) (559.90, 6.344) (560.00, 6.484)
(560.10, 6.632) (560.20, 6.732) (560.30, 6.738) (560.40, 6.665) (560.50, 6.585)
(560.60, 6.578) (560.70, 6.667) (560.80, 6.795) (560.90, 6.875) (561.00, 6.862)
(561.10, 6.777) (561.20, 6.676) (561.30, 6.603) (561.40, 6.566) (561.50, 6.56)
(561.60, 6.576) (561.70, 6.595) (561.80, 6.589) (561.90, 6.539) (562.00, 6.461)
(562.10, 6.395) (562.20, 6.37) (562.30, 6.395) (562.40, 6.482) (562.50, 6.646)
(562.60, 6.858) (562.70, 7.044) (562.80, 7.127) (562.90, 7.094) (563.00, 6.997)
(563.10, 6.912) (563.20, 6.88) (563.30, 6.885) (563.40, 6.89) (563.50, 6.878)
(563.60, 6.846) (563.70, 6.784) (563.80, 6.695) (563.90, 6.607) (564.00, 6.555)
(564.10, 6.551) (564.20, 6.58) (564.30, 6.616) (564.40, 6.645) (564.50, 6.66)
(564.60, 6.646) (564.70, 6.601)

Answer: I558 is 0.04 mag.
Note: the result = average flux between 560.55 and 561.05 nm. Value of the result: 6.76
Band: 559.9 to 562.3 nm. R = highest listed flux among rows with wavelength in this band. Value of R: 6.875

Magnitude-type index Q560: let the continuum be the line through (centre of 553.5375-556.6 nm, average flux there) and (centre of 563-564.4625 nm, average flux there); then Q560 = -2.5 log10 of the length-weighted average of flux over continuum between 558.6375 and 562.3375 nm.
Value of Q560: 0.06 mag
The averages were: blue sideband 7.1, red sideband 6.75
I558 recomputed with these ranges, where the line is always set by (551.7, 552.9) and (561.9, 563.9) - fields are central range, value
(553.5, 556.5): -0.07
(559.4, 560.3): 0.05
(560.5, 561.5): 0.01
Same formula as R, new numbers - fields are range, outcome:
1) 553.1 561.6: 8.104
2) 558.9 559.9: 6.364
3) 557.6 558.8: 6.625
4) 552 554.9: 7.333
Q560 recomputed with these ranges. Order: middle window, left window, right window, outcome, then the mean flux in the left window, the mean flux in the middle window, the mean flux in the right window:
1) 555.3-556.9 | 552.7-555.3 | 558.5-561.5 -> -0.055 mag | 6.93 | 7.13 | 6.5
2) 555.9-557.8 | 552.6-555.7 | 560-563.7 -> 0.034 mag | 7.04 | 6.71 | 6.71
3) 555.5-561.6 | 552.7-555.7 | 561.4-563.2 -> 0.031 mag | 7.05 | 6.66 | 6.69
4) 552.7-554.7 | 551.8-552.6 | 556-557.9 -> -0.051 mag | 6.54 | 6.9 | 6.68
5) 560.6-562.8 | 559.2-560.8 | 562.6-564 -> 0.007 mag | 6.49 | 6.64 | 6.88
